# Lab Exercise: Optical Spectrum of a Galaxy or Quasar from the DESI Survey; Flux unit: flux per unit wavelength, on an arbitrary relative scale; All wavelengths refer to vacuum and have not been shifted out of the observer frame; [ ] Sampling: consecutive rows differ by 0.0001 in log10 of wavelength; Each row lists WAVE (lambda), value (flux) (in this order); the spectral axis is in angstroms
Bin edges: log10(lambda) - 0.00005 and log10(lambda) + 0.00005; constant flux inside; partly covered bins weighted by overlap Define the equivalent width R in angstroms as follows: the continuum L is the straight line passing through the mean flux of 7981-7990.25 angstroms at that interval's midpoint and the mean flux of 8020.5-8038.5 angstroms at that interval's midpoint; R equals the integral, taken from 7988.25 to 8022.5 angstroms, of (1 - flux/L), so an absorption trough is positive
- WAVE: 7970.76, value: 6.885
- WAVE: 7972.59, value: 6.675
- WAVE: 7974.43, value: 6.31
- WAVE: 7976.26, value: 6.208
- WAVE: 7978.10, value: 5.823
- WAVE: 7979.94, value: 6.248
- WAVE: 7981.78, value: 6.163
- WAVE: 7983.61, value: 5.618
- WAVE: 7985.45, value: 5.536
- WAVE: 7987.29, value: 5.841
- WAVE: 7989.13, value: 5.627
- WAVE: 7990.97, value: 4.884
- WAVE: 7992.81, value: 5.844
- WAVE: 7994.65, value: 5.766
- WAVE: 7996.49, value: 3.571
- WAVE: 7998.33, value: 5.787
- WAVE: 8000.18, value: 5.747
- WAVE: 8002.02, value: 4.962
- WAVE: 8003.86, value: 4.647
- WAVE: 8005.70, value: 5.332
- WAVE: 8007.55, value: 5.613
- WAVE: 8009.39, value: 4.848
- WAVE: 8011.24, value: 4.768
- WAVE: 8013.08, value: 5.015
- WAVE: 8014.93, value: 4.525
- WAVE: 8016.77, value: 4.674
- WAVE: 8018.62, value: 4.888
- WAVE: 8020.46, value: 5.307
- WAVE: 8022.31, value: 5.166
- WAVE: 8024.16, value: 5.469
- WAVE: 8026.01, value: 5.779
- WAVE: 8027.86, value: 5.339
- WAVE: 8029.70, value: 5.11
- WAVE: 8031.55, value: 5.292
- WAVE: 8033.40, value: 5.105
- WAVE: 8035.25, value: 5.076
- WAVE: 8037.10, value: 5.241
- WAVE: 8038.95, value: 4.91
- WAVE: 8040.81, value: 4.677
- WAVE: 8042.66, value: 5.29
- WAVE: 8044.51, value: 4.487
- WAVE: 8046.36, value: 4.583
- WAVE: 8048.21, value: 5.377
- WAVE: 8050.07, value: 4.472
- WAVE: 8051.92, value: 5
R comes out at 2.7 angstroms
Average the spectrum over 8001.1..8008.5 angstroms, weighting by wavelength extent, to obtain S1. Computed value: 5.14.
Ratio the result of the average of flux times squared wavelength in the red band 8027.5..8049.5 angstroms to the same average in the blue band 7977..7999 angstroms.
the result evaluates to 0.9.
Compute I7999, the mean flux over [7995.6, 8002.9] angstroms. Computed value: 5.02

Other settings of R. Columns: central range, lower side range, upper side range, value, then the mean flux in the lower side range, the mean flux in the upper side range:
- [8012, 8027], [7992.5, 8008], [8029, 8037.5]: 0.24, 5.22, 5.16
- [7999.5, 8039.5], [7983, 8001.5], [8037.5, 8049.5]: 0.01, 5.41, 4.89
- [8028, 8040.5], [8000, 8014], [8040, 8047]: -0.68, 5.08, 4.77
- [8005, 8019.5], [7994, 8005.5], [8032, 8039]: 0.40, 5.08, 5.12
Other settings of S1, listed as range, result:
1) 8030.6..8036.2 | 5.16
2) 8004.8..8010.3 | 5.26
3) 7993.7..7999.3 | 5.05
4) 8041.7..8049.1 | 4.94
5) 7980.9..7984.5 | 5.9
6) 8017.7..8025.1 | 5.21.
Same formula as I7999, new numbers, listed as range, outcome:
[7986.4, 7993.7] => 5.55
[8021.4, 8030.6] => 5.37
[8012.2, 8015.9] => 4.77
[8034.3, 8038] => 5.16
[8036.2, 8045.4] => 4.92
